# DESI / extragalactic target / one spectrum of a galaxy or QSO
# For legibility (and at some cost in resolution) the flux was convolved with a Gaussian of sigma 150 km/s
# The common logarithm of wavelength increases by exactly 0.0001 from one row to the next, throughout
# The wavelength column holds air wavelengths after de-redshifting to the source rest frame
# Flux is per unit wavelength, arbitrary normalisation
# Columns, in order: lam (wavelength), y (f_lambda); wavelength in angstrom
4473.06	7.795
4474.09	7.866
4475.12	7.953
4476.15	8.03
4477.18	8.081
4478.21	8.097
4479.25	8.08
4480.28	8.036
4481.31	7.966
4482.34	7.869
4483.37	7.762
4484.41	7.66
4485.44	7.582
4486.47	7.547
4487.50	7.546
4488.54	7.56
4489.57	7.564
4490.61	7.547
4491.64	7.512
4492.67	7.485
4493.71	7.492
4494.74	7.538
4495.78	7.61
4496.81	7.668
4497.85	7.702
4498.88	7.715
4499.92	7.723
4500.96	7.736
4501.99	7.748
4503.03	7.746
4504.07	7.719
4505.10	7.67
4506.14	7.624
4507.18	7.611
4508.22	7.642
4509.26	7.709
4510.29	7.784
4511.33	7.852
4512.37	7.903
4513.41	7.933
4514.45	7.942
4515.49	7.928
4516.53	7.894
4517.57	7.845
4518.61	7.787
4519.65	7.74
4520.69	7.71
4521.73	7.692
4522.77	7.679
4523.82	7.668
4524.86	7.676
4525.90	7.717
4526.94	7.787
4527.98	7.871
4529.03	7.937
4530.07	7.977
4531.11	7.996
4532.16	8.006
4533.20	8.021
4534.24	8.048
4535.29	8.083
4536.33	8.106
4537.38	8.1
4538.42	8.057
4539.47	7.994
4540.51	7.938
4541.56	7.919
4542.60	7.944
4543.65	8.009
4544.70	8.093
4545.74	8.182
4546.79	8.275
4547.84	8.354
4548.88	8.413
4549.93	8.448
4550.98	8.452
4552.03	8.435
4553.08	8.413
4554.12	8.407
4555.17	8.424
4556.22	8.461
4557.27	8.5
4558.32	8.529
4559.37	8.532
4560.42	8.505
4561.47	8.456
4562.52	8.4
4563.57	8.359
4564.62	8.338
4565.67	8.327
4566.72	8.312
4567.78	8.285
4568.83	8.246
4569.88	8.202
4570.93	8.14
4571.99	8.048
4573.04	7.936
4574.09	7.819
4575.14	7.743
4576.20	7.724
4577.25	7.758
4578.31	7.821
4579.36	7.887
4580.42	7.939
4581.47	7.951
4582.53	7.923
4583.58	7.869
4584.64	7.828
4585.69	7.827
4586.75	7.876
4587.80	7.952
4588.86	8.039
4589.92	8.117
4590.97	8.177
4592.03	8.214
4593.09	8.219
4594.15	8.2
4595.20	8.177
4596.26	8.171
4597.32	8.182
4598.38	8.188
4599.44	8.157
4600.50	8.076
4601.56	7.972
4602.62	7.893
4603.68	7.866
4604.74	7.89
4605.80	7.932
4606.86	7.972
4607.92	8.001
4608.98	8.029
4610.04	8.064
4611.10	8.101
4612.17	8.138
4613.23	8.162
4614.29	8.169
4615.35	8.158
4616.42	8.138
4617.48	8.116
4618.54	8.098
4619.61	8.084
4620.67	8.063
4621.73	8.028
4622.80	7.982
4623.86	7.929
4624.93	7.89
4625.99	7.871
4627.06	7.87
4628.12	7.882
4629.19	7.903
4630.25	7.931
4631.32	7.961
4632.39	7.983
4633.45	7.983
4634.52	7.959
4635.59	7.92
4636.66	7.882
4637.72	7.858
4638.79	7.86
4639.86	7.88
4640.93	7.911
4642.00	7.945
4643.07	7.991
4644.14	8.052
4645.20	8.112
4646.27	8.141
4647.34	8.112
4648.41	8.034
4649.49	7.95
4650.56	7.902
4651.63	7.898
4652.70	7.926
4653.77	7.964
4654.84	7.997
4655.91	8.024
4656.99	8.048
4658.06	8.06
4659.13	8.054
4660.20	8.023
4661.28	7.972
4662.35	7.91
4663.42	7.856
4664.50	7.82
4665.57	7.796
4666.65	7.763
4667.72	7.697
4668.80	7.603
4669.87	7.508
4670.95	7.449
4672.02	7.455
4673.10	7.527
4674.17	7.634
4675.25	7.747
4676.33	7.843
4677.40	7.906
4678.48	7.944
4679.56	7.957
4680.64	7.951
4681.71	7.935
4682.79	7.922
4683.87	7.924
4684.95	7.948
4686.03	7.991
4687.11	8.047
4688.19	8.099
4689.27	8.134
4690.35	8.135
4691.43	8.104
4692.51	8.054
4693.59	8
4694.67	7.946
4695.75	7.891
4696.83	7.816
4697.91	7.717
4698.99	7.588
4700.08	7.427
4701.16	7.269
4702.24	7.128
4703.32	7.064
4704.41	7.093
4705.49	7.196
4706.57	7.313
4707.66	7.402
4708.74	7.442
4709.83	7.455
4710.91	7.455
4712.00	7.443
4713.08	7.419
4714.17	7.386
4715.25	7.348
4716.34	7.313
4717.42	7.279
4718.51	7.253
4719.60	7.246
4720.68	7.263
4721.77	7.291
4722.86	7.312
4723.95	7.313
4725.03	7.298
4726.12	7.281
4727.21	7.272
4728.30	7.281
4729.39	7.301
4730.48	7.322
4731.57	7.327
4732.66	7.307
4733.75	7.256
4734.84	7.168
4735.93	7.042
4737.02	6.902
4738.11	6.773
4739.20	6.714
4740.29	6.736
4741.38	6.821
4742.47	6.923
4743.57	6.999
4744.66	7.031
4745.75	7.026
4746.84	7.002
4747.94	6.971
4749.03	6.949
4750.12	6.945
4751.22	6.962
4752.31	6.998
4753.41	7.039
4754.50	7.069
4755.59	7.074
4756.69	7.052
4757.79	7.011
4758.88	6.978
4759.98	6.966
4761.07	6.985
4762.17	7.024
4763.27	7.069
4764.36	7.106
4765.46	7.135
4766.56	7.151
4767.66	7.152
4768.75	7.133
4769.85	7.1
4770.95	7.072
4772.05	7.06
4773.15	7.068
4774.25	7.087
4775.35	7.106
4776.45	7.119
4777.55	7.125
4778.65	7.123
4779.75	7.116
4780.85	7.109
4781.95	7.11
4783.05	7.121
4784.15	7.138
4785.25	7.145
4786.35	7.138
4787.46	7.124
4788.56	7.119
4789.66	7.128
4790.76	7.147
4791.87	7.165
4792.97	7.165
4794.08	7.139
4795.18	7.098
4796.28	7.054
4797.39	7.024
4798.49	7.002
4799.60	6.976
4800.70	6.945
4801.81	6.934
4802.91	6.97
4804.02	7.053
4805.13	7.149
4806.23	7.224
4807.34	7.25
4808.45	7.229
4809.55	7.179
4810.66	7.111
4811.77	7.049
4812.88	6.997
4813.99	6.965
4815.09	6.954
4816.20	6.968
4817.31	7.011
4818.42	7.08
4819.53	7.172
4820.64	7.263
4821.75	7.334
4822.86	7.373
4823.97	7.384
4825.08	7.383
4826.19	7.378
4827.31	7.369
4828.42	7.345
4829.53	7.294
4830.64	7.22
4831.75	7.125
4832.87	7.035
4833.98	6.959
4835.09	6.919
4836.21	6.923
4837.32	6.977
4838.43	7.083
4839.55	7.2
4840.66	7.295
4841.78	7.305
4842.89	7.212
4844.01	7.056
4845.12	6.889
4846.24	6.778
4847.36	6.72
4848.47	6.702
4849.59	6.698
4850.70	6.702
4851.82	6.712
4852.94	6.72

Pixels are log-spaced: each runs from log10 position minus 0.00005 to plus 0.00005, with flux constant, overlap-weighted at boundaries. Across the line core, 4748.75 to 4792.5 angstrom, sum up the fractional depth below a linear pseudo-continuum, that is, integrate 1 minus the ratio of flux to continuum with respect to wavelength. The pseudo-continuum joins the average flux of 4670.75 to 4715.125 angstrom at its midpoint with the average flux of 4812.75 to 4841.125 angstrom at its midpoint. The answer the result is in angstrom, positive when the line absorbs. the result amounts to 1.8 angstrom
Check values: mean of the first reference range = 7.69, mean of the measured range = 7.08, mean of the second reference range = 7.16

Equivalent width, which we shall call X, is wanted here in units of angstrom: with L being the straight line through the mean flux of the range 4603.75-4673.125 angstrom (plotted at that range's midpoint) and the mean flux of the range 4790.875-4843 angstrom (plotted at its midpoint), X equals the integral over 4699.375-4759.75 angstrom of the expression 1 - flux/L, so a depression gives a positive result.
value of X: 2.95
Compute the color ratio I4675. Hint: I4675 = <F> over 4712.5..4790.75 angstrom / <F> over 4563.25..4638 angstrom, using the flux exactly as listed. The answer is 0.9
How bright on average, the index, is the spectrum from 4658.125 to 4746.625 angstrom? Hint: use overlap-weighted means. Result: 7.51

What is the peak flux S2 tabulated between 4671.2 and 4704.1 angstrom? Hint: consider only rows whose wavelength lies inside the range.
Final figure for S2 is 8.135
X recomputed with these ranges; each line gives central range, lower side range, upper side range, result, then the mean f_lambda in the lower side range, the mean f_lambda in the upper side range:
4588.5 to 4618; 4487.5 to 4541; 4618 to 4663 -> -0.6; 7.78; 7.97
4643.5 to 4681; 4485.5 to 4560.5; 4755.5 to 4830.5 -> -1.8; 7.92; 7.12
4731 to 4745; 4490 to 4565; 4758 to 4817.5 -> 0.5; 7.97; 7.09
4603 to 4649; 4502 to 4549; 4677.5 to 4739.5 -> -1.9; 7.9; 7.5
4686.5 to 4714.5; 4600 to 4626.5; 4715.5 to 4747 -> -0.9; 8.03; 7.14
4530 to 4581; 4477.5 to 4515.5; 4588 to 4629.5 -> -1.8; 7.72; 8.05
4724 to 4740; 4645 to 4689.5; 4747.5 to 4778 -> 0.4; 7.89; 7.05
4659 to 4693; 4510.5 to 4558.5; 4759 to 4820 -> -1.6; 8.04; 7.09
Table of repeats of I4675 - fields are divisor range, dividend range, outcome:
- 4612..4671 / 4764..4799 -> 0.89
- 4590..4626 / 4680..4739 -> 0.93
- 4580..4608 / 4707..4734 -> 0.91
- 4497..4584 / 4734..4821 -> 0.88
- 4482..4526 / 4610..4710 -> 1.02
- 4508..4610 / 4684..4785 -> 0.90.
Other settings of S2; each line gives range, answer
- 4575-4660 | 8.219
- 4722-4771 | 7.327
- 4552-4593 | 8.532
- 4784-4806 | 7.165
